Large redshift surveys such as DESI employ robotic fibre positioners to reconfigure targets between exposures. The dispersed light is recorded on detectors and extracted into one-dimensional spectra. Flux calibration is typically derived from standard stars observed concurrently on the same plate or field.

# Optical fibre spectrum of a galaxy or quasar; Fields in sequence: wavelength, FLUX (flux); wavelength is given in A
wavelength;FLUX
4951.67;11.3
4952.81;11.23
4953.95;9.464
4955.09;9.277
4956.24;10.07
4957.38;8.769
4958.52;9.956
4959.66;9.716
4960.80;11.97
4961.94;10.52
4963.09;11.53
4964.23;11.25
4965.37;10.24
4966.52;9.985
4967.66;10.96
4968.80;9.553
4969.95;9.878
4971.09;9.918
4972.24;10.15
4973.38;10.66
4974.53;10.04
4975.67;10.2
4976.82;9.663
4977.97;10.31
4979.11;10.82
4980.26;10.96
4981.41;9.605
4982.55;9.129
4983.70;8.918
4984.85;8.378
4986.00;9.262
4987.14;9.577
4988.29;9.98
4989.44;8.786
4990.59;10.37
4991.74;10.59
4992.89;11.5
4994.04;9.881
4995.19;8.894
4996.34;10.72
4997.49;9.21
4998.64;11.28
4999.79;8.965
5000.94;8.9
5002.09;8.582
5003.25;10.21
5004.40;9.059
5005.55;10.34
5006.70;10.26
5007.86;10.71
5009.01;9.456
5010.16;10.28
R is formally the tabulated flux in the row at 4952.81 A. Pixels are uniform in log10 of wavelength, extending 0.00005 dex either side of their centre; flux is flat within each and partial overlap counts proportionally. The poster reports 11.23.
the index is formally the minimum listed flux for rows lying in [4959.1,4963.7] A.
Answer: 9.716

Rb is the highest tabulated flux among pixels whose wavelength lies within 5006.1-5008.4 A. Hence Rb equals 10.71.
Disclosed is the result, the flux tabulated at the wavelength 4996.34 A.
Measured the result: 10.72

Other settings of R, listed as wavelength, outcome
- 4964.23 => 11.25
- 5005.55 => 10.34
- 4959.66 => 9.716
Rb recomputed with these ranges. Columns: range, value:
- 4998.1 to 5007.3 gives 11.28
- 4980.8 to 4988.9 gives 9.98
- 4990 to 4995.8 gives 11.5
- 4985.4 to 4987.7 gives 9.577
